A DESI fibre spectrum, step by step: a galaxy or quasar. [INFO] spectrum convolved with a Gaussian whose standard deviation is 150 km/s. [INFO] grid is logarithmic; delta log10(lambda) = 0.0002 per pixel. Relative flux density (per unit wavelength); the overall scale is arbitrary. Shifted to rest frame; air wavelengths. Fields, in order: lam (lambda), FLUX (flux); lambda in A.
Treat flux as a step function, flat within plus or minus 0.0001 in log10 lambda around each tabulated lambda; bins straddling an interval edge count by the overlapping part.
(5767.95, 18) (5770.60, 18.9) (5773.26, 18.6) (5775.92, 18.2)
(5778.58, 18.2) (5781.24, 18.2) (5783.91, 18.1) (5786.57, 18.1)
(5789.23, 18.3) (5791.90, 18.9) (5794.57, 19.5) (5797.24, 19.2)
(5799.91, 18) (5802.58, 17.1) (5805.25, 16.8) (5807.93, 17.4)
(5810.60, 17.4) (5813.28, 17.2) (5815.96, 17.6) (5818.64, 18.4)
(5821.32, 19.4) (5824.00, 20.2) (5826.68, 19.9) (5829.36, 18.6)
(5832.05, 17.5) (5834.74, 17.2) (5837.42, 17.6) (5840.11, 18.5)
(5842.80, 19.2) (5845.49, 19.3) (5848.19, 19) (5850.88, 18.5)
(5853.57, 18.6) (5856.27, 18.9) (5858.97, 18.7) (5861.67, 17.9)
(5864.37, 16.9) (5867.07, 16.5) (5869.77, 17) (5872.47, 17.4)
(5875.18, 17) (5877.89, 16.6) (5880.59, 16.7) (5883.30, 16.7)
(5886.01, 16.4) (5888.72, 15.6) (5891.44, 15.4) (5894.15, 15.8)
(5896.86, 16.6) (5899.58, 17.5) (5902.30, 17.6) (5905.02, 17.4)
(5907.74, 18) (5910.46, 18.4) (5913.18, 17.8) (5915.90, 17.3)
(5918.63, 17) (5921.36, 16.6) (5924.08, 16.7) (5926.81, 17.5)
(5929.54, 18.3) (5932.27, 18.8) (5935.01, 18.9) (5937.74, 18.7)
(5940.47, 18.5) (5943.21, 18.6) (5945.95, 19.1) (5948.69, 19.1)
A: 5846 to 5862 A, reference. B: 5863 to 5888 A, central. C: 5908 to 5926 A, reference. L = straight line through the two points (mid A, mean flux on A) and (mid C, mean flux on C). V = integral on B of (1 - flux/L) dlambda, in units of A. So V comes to 2.0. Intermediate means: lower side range 18.7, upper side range 17.4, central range 16.8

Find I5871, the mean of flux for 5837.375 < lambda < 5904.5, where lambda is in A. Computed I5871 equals 17.4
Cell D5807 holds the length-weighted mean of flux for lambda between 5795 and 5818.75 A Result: 17.7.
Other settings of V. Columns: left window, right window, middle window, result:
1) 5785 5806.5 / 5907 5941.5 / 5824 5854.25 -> -0.8 A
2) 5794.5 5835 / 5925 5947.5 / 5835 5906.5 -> 3.6 A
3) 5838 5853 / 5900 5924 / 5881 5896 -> 1.6 A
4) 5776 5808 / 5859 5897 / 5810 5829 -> -1.0 A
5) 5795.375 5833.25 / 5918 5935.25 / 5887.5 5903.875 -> 1.2 A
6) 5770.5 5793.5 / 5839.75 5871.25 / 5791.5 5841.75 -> 0.2 A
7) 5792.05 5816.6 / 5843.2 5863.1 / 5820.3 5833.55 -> -0.6 A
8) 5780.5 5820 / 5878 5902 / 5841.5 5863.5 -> -2.1 A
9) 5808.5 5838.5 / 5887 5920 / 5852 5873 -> -0.1 A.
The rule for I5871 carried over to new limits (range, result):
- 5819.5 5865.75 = 18.6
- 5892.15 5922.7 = 17.2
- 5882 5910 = 16.8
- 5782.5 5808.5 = 18.2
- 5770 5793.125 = 18.4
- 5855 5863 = 18.5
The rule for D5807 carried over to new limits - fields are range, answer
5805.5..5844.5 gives 18.3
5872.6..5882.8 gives 16.8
